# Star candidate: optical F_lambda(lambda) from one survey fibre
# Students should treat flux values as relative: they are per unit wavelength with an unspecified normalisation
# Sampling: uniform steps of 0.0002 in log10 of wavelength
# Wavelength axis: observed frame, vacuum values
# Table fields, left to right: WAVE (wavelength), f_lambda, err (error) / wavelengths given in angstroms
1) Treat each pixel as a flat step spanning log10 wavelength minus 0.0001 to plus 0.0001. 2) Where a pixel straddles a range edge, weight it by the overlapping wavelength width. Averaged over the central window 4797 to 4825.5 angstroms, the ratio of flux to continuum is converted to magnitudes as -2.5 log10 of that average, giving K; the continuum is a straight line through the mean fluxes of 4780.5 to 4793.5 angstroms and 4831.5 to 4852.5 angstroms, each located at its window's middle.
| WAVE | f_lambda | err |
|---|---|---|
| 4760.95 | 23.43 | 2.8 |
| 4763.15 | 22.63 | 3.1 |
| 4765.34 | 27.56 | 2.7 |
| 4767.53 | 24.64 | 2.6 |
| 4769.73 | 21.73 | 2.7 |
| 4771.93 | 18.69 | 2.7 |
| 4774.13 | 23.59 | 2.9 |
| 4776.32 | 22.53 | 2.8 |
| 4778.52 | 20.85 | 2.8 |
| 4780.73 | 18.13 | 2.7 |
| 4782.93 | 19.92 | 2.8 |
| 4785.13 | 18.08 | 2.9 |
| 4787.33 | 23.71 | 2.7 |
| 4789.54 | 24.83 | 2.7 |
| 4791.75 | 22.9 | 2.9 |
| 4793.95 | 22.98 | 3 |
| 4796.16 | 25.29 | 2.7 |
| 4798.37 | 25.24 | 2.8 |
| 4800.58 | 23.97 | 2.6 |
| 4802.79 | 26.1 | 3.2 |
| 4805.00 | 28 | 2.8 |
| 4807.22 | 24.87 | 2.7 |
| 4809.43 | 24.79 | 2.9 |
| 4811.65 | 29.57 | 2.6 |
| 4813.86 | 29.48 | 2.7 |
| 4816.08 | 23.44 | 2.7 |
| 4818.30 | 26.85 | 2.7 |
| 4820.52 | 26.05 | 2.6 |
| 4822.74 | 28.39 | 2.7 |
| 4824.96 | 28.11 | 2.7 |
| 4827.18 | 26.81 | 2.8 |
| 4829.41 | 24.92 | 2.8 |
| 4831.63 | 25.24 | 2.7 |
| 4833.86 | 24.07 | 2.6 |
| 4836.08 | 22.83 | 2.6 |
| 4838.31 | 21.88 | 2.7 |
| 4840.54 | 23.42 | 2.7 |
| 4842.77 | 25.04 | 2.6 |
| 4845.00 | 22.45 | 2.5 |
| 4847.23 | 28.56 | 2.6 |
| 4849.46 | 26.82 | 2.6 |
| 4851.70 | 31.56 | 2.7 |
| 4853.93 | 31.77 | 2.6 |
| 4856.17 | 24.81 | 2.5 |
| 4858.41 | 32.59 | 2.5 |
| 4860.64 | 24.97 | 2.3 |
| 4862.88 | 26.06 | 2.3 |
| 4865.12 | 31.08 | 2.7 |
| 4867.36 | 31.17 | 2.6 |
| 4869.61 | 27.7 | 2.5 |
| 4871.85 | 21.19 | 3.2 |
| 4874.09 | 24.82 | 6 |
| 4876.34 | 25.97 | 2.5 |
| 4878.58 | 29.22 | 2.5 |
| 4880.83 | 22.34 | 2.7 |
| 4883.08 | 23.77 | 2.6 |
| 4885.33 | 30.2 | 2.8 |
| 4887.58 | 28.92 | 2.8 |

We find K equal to -0.147 mag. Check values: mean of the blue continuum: 21.6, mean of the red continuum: 25.1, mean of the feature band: 26.5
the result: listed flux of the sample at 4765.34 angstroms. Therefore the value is 27.56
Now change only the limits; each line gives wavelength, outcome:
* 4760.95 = 23.43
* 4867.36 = 31.17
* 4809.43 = 24.79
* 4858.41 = 32.59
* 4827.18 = 26.81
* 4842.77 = 25.04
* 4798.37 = 25.24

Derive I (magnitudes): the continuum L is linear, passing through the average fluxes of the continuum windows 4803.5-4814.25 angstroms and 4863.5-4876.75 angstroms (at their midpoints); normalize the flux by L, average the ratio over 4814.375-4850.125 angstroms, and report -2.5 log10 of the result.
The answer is 0.07 mag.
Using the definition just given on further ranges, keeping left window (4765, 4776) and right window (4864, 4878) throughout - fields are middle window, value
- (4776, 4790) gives 0.12 mag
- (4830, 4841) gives 0.09 mag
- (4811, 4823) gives -0.10 mag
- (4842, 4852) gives -0.02 mag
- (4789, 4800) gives -0.01 mag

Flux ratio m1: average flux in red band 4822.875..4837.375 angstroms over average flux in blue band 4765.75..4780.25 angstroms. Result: 1.15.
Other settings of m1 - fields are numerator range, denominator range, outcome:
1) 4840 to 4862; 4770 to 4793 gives 1.28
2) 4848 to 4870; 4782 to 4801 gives 1.26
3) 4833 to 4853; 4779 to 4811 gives 1.07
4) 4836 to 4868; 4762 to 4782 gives 1.22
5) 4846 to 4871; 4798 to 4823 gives 1.09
